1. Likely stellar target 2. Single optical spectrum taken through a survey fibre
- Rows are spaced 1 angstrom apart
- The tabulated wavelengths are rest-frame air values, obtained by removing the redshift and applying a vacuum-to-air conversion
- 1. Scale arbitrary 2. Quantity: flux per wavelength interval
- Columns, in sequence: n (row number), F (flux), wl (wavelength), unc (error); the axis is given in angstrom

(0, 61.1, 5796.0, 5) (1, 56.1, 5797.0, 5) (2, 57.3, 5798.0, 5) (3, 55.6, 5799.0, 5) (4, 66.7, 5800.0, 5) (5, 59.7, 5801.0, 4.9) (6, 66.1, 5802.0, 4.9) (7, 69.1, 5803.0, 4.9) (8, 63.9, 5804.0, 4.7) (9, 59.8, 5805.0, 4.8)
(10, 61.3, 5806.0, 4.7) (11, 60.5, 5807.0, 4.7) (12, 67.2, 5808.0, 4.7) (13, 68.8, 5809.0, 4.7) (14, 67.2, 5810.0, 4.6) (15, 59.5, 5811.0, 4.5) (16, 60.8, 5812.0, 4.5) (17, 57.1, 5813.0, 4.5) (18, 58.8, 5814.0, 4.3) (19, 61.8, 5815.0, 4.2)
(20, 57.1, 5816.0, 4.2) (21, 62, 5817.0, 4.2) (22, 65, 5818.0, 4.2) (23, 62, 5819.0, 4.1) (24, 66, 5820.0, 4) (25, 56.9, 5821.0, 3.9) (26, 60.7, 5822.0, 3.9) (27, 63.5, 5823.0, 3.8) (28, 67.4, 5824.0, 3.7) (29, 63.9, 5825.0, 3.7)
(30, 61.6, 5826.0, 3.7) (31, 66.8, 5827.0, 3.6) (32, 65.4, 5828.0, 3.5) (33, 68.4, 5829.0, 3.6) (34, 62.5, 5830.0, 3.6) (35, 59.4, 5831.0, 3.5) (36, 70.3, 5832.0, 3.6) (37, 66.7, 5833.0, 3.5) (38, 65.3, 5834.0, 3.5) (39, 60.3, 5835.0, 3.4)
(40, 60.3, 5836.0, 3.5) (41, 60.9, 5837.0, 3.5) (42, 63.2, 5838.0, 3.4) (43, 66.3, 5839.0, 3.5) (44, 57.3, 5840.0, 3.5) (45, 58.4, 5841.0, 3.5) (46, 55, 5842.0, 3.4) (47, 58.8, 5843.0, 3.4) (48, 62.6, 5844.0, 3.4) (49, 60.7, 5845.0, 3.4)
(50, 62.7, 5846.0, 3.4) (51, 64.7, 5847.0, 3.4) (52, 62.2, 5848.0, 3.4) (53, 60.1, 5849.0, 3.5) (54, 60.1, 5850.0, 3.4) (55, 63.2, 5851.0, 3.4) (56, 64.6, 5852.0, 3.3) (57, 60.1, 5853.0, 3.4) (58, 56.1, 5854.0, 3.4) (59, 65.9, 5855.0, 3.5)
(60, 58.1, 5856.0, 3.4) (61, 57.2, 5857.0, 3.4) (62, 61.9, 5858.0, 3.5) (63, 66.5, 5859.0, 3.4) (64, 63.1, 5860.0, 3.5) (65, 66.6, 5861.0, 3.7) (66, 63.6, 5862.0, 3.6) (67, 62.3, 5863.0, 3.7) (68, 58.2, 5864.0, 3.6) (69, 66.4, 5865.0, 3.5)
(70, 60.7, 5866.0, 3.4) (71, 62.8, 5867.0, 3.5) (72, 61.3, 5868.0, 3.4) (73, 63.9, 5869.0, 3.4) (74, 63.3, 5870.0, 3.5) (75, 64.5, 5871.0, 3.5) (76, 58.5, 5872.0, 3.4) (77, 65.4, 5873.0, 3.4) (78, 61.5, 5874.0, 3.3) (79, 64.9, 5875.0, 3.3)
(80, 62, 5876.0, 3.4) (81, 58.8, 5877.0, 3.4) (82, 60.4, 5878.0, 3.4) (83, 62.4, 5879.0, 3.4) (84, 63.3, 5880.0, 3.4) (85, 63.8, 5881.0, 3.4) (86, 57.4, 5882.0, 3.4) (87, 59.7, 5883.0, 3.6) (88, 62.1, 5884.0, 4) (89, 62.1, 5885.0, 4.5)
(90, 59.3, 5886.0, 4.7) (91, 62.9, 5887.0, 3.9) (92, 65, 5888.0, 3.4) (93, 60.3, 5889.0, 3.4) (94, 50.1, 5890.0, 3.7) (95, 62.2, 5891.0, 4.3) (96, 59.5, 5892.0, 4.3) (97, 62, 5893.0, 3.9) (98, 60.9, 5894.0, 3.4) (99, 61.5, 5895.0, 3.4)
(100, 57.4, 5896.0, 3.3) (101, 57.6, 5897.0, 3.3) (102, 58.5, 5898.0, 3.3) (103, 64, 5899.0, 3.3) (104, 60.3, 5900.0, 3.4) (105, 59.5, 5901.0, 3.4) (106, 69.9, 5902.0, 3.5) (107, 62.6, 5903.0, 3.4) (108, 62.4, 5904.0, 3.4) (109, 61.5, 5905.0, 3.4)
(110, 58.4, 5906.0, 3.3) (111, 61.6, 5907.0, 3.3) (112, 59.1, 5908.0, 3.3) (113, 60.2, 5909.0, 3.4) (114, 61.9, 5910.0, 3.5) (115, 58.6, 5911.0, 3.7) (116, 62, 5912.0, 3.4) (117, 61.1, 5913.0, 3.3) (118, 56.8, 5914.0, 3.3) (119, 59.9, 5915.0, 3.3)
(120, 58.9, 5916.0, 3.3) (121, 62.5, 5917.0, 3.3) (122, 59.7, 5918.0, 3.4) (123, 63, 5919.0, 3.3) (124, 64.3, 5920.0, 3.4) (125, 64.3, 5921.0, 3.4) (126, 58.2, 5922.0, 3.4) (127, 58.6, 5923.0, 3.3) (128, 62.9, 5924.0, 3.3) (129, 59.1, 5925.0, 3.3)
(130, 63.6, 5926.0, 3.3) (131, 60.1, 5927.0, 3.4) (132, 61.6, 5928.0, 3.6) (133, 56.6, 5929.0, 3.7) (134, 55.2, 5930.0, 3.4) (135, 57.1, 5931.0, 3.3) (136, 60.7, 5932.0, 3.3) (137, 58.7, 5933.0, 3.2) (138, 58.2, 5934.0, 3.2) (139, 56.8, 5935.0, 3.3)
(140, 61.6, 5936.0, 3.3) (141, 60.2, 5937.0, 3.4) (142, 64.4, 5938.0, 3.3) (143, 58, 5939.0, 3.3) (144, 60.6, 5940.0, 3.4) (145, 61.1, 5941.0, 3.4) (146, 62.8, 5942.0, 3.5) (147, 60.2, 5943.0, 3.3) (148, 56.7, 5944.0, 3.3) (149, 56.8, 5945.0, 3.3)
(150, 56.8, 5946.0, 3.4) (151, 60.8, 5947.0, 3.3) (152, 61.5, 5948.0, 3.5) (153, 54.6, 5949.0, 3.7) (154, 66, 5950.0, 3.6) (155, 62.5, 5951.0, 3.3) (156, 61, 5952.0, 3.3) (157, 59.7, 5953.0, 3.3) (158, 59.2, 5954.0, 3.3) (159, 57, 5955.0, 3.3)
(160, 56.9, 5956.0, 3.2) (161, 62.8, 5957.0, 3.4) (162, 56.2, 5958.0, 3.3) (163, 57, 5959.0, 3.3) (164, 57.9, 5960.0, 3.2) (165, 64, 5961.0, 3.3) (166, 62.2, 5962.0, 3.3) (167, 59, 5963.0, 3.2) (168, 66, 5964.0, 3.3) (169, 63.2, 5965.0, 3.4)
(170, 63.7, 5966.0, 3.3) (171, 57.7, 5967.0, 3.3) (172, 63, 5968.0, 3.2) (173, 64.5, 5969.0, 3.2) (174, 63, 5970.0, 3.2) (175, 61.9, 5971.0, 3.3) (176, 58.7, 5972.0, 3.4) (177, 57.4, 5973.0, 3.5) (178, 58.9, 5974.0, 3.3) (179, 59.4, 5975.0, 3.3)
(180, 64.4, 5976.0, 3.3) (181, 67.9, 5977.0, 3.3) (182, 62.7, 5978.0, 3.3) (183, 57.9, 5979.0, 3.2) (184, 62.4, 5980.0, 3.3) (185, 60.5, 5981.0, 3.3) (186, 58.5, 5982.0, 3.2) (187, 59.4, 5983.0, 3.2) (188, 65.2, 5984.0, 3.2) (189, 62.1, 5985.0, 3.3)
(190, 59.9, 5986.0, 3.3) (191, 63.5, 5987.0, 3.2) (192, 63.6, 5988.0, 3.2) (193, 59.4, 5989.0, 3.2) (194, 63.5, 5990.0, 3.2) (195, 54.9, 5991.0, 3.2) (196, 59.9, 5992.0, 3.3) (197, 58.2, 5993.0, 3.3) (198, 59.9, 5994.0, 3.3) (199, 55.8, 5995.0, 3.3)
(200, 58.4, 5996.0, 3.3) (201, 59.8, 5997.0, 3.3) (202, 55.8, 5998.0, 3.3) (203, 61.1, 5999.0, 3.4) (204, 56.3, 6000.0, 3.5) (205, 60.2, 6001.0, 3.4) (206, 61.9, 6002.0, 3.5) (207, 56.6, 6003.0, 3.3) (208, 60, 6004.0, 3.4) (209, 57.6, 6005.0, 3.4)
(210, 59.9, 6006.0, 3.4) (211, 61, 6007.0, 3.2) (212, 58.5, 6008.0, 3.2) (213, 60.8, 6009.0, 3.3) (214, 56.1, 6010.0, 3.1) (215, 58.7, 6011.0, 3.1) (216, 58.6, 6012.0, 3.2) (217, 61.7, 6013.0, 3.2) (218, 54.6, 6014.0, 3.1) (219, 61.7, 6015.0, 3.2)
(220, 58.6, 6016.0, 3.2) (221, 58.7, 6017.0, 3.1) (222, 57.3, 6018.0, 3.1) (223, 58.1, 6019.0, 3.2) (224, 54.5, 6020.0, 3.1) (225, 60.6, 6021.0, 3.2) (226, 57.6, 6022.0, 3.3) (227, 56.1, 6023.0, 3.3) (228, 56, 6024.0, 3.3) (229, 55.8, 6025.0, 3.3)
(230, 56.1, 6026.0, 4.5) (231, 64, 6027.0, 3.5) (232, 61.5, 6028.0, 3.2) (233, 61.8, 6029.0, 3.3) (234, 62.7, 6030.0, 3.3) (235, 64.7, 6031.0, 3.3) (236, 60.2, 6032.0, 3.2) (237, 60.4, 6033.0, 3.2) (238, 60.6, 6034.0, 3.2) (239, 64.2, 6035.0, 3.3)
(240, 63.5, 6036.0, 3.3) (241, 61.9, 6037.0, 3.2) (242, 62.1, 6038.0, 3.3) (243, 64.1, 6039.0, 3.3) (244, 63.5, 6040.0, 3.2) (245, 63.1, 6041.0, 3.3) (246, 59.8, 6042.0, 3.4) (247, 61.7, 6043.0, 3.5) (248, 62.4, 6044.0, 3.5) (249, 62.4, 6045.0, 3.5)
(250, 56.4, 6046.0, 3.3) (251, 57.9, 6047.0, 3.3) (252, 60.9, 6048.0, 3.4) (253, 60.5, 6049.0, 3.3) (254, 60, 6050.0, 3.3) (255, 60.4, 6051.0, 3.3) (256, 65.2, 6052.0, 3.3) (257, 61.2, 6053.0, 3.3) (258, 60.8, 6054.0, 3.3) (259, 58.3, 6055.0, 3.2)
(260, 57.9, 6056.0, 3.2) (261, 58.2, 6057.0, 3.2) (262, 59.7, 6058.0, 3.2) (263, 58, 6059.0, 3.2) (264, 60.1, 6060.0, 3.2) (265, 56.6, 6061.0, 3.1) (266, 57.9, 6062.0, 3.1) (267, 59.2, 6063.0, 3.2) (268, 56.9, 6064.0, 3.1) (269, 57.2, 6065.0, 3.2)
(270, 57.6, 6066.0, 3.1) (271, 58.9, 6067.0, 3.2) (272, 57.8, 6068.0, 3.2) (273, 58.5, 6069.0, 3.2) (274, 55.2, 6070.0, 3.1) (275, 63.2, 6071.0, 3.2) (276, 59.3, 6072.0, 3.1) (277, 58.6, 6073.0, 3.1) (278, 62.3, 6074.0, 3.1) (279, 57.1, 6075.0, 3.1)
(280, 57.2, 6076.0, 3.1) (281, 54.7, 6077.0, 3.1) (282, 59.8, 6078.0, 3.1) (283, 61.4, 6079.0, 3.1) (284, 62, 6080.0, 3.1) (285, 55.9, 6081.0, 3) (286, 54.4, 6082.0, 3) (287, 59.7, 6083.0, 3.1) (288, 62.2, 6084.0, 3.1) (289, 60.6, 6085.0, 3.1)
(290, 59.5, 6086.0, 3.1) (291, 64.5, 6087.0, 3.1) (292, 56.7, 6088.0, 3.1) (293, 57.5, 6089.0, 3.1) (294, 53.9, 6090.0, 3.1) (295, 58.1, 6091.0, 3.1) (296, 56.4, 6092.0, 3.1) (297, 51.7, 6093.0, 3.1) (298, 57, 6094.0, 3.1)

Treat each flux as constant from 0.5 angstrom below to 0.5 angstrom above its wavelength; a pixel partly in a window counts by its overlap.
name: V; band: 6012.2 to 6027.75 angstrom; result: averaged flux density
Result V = 58.2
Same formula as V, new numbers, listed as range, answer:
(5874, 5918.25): 60.8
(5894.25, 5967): 60.3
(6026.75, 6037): 62.3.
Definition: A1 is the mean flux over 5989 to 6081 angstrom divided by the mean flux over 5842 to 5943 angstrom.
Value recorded 0.97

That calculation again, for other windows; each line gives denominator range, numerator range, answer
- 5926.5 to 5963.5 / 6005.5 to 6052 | 1.01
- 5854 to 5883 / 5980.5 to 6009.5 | 0.96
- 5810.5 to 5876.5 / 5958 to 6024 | 0.96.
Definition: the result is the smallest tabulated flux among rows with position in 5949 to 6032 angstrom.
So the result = 54.5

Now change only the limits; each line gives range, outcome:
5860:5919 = 50.1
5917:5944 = 55.2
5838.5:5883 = 55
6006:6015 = 54.6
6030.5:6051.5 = 56.4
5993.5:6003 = 55.8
